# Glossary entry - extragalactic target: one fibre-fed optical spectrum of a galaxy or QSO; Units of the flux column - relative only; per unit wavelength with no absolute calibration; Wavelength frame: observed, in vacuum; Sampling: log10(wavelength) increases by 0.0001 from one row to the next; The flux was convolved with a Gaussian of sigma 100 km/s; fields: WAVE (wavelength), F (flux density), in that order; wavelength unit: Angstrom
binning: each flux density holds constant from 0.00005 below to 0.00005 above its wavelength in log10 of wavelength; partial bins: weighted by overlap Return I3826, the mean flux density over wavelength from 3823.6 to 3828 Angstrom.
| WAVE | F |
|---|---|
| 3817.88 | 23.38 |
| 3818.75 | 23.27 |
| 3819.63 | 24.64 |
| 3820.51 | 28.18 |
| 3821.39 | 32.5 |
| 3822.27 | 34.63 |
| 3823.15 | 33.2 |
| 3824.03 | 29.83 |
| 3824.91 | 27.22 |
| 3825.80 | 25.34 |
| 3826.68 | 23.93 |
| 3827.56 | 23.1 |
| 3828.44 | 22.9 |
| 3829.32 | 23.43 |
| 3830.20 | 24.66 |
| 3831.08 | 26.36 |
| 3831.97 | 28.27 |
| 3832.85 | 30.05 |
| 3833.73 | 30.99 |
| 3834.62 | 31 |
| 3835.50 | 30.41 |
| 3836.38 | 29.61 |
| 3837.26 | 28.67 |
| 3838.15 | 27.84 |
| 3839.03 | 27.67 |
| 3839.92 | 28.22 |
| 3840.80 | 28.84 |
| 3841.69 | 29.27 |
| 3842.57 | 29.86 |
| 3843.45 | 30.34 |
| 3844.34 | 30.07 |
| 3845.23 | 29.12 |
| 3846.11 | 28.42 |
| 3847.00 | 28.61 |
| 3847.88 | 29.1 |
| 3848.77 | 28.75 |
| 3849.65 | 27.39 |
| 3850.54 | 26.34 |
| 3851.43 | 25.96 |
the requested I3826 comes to 25.8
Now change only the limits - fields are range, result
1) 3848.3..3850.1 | 28.1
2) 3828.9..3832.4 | 25.7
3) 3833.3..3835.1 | 30.9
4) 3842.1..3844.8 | 30.1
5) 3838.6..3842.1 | 28.4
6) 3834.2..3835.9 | 30.8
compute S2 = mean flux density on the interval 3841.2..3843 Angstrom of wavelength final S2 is 29.5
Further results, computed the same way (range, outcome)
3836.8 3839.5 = 28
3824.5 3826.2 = 26.1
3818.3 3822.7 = 28.7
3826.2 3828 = 23.6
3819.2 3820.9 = 26.4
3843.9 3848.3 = 29.1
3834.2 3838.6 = 29.5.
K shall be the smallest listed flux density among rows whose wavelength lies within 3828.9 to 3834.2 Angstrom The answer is 23.43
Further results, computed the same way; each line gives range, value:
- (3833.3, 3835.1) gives 30.99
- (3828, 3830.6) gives 22.9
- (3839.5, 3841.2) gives 28.22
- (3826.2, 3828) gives 23.1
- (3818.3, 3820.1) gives 23.27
